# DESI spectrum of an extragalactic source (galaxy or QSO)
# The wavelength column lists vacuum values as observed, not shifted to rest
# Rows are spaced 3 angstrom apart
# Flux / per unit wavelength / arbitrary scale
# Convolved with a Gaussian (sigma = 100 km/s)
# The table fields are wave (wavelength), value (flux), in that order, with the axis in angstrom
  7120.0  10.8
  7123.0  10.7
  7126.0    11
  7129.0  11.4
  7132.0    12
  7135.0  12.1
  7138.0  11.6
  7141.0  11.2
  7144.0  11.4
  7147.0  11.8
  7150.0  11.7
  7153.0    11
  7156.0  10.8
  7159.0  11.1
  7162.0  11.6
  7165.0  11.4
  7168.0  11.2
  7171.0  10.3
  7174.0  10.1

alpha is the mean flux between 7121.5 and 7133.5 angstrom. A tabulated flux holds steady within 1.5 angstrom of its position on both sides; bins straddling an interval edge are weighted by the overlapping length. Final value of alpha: 11.3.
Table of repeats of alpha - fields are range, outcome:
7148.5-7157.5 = 11.2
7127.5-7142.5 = 11.7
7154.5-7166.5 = 11.2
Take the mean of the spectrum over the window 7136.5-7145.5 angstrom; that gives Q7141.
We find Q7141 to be 11.4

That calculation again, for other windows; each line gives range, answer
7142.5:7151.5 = 11.6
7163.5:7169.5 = 11.3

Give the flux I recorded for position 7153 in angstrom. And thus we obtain 11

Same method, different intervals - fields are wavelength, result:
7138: 11.6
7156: 10.8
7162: 11.6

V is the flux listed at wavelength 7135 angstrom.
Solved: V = 12.1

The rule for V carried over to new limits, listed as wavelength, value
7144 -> 11.4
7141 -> 11.2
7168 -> 11.2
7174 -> 10.1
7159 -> 11.1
